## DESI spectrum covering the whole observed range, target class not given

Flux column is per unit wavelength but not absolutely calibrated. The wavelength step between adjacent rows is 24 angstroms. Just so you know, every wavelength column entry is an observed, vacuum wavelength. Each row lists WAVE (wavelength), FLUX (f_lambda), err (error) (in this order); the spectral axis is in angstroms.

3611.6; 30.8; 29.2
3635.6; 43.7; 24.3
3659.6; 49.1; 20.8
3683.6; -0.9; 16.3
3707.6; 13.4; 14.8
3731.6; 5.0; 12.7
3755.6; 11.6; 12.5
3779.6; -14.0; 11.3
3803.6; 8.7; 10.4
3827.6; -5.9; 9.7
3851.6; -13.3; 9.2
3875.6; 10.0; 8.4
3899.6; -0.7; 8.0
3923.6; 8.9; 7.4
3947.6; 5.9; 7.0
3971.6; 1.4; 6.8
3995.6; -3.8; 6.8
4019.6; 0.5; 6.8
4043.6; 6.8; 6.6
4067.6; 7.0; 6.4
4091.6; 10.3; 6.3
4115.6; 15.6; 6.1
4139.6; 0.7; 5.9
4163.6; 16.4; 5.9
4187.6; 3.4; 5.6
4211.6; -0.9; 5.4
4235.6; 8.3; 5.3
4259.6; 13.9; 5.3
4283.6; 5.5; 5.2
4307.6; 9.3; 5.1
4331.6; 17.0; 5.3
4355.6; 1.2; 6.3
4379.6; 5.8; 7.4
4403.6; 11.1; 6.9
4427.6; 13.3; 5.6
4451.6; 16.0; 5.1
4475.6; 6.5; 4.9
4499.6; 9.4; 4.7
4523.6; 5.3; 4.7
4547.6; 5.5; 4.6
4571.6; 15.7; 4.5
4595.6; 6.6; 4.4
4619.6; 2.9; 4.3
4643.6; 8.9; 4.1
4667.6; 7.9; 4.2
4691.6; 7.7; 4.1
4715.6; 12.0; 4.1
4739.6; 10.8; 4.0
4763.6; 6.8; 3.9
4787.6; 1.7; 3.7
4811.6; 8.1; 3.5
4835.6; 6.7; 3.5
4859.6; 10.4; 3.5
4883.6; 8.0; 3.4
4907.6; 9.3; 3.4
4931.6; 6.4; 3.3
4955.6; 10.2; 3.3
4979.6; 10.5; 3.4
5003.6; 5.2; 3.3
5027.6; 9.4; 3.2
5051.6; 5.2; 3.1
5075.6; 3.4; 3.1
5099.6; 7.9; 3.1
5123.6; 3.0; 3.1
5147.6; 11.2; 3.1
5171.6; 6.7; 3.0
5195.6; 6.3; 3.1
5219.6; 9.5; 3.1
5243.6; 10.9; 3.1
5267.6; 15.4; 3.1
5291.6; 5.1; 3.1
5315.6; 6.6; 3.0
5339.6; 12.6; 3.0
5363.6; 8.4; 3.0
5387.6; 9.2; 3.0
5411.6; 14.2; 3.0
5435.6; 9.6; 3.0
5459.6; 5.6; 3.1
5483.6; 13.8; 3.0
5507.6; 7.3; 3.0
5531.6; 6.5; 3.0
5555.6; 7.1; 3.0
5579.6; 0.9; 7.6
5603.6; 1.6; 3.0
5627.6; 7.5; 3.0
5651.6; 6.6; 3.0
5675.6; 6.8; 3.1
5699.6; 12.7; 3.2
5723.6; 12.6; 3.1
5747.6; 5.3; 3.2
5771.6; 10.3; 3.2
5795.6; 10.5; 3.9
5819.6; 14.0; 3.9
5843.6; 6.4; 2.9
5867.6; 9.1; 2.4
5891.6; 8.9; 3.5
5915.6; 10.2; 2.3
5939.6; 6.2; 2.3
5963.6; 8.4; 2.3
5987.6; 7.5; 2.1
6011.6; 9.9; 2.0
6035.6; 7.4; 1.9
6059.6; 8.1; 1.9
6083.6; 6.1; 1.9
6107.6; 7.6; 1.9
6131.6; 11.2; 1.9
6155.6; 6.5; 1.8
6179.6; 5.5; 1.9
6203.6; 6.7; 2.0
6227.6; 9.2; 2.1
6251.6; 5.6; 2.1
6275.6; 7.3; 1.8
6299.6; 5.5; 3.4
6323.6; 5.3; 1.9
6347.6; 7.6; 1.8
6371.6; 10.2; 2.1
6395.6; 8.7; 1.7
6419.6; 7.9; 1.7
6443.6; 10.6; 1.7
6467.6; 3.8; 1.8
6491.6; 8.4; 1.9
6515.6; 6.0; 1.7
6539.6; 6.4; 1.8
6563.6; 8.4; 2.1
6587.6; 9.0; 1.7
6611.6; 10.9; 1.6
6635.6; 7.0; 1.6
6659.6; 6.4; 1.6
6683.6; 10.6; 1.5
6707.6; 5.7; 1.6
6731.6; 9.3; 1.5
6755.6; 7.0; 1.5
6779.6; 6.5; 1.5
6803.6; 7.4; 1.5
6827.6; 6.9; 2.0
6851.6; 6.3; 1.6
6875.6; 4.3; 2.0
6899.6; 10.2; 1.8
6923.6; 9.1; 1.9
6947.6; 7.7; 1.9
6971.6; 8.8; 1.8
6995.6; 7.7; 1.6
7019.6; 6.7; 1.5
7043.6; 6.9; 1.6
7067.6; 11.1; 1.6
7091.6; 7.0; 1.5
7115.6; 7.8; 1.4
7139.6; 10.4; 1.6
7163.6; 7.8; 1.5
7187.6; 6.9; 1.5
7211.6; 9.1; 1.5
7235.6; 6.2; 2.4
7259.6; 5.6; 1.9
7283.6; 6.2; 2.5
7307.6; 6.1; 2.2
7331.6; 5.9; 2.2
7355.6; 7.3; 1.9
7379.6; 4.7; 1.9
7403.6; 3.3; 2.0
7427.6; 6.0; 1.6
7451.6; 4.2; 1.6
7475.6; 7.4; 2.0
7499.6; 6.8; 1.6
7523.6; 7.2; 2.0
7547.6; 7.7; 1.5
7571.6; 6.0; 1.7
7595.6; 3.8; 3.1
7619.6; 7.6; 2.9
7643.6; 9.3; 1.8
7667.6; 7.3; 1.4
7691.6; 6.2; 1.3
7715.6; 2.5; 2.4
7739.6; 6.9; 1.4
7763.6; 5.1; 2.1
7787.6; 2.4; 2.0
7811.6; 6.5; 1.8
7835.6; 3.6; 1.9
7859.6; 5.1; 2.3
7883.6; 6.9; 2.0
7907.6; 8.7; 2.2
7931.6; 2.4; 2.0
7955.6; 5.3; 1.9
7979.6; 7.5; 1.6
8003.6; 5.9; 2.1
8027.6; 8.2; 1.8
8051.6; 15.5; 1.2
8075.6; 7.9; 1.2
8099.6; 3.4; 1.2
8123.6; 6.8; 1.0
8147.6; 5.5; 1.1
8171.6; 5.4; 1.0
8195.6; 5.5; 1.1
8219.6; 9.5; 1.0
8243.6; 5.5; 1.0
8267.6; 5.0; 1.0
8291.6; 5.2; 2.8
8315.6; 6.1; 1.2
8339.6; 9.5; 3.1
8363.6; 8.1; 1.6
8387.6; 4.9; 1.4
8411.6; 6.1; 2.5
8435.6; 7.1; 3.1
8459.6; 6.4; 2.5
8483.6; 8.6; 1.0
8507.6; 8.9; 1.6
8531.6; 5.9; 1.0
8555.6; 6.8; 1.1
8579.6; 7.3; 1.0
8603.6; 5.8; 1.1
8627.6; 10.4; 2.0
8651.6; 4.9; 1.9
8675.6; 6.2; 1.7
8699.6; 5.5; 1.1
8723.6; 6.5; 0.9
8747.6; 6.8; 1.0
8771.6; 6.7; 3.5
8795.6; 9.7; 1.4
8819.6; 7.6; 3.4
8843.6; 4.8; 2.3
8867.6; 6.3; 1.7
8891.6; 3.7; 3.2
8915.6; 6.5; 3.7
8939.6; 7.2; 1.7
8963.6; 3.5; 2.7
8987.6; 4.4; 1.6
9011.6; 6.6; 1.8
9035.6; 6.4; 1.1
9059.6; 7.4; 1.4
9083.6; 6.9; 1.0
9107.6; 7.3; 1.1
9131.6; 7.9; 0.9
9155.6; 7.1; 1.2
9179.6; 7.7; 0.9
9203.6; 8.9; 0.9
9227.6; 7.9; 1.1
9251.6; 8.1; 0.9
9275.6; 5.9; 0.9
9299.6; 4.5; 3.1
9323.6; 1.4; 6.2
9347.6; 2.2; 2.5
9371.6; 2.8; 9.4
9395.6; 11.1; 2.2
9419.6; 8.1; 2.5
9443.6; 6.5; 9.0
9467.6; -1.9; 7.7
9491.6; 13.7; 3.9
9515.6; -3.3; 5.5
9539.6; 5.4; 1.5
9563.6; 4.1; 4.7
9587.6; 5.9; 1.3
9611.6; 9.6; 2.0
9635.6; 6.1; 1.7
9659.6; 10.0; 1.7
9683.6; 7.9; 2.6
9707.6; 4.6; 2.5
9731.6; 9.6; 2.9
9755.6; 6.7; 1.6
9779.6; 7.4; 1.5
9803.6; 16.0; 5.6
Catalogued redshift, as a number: 1.16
